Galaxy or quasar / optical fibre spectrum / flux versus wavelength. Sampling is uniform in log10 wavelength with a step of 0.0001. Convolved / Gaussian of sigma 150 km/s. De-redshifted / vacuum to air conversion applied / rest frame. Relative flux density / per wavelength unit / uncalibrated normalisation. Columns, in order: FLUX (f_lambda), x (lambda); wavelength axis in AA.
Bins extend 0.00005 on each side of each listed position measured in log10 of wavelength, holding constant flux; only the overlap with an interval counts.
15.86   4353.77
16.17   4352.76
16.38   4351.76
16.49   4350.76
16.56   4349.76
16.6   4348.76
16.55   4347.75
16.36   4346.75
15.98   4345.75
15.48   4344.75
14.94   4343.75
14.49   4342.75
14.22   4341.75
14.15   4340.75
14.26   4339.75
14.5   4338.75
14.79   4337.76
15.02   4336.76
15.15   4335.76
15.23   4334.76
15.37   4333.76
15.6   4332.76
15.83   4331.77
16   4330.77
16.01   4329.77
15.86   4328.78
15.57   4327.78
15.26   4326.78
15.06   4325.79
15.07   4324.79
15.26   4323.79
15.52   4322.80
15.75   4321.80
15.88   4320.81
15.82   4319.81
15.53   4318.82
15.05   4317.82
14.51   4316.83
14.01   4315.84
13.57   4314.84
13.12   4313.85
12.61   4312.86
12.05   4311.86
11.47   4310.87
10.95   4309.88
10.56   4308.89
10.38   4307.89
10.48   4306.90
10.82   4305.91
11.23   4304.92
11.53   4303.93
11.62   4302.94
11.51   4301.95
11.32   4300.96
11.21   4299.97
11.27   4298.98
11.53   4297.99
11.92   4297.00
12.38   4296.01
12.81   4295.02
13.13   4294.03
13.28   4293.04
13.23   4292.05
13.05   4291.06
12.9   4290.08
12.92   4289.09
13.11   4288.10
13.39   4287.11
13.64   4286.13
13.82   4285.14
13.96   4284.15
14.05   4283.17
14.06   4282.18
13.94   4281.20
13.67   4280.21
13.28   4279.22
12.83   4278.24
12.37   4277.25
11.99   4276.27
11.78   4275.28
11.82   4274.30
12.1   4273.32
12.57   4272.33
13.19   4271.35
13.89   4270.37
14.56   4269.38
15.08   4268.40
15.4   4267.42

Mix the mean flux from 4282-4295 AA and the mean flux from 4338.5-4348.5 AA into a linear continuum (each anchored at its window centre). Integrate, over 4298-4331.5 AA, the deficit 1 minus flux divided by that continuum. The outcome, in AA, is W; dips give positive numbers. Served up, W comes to 2.0 AA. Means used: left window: 13.4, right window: 15.1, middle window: 13.4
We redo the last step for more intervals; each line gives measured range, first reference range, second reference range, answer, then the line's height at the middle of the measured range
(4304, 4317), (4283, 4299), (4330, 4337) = 2.06 AA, 14.1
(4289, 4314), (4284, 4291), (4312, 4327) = 3.71 AA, 13.9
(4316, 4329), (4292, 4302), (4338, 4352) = -1.36 AA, 13.9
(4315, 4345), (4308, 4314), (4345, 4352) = -2.62 AA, 14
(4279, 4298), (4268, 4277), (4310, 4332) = 0.39 AA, 13.5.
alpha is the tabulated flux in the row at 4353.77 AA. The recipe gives 15.86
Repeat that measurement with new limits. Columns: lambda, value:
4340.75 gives 14.15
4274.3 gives 11.82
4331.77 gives 15.83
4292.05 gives 13.23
